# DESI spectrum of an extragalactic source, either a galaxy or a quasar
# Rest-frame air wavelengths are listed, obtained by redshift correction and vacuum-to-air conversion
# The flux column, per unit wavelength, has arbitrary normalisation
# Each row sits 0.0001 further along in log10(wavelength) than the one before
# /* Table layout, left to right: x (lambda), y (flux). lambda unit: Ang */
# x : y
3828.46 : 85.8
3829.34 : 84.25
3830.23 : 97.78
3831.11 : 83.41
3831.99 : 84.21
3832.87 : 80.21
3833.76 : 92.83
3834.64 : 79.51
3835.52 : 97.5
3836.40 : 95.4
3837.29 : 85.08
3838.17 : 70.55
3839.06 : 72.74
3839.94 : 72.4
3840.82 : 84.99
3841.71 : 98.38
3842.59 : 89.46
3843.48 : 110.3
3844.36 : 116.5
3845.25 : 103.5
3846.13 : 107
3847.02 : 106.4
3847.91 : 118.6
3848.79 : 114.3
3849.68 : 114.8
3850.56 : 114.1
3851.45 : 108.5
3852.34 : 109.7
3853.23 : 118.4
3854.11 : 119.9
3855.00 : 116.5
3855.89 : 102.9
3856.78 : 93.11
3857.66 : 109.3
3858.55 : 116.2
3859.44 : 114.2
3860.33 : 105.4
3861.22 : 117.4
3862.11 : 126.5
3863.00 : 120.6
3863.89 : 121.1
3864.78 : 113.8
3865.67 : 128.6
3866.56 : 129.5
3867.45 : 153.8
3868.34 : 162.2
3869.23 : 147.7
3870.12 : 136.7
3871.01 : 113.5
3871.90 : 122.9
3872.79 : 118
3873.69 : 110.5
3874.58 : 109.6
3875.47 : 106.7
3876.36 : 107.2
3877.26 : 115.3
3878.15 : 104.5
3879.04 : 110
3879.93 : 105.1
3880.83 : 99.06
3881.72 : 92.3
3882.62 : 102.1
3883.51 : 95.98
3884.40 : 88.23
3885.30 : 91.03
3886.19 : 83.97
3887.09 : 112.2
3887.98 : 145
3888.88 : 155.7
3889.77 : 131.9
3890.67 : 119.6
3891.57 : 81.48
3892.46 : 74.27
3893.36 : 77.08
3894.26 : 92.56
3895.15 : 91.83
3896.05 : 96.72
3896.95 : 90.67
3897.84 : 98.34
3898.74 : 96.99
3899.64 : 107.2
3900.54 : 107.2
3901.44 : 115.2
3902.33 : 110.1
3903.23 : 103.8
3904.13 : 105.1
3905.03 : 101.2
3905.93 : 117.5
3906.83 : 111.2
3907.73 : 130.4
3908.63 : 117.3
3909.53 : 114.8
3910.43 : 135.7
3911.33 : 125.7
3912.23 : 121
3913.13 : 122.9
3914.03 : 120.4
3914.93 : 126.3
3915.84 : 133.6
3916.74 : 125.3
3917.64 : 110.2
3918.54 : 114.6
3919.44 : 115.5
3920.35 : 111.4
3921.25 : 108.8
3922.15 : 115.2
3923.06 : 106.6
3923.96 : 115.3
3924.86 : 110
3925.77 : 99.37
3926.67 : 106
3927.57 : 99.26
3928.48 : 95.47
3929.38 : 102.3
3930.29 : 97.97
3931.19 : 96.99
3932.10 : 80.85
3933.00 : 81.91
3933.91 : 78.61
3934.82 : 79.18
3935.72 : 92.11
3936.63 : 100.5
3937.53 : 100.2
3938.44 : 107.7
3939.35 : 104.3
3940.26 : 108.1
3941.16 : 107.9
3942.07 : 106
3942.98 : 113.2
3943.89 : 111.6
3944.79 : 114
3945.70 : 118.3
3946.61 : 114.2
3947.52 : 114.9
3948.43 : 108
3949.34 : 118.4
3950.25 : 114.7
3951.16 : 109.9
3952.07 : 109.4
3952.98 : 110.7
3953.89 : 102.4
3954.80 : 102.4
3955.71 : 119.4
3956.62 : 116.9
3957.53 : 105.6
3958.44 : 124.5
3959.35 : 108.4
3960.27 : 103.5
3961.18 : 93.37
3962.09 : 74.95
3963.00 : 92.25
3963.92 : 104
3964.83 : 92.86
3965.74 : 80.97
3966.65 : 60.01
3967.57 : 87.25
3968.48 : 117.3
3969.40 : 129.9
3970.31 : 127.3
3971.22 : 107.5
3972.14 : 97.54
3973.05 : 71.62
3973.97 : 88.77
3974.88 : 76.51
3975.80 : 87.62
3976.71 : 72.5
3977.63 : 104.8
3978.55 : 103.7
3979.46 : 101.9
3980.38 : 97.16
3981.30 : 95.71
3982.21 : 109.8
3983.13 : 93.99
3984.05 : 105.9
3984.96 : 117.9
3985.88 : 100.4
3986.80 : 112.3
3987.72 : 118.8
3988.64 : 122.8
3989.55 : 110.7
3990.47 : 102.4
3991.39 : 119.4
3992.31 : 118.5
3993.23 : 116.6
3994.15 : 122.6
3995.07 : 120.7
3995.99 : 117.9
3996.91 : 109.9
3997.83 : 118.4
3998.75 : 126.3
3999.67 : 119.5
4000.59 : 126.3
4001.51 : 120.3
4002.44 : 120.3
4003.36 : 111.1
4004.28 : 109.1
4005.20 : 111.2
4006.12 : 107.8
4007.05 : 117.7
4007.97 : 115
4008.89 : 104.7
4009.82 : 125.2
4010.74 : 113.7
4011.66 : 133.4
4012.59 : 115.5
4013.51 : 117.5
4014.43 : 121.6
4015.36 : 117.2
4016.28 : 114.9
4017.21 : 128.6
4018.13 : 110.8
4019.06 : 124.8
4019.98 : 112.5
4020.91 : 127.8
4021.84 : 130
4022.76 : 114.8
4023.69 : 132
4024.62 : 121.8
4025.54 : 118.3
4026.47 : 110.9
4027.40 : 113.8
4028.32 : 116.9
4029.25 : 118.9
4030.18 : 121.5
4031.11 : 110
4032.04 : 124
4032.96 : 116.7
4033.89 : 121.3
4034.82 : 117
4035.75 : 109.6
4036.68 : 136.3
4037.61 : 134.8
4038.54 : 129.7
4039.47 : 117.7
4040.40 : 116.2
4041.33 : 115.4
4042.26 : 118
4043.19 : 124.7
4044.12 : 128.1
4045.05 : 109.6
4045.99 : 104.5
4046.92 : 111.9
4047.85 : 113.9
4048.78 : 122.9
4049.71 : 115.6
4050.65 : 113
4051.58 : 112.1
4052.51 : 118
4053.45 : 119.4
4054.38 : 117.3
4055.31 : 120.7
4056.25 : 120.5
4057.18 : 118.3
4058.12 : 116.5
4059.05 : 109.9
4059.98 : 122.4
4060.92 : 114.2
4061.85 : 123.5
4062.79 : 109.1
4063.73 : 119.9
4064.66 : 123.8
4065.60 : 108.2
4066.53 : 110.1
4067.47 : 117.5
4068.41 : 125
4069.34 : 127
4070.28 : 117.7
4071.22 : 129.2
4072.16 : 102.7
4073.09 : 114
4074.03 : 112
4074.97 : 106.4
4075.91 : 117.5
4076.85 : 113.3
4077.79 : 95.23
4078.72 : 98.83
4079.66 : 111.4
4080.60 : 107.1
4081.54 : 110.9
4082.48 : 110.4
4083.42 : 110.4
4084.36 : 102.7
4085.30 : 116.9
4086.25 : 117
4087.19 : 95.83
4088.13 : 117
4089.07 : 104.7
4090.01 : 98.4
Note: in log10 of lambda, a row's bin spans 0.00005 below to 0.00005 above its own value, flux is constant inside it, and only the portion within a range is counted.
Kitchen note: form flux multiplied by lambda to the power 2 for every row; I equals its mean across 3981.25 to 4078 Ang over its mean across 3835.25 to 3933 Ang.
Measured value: 1.15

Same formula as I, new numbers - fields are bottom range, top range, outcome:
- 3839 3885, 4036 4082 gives 1.15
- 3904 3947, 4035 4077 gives 1.15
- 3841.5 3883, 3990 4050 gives 1.12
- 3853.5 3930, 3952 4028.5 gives 1.03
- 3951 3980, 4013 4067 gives 1.24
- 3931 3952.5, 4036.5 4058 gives 1.21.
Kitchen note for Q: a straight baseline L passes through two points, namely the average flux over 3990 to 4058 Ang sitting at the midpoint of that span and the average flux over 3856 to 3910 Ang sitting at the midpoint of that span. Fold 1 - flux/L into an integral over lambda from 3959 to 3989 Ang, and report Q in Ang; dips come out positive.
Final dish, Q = 4.4 Ang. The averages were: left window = 111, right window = 118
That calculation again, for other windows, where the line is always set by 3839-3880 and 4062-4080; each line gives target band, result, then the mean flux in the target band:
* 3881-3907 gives 2.4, 103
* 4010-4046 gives -2.0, 120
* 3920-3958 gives 2.9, 105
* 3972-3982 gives 2.0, 91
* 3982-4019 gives -0.7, 116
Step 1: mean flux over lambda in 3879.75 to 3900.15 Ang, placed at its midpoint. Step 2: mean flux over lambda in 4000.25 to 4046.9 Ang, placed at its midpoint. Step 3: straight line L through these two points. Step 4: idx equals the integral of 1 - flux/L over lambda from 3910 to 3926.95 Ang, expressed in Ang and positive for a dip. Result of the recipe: -2.0 Ang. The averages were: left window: 101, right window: 119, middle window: 117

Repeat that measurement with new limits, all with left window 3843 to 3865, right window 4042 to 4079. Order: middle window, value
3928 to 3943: 2.2 Ang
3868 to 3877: -0.8 Ang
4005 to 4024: -0.6 Ang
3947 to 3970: 2.0 Ang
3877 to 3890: 0.5 Ang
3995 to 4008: -0.2 Ang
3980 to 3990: 0.6 Ang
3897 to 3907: 0.7 Ang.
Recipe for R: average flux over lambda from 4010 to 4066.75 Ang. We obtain 119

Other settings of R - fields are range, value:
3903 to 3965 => 108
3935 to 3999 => 106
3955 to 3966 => 102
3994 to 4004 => 119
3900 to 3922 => 117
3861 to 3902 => 111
